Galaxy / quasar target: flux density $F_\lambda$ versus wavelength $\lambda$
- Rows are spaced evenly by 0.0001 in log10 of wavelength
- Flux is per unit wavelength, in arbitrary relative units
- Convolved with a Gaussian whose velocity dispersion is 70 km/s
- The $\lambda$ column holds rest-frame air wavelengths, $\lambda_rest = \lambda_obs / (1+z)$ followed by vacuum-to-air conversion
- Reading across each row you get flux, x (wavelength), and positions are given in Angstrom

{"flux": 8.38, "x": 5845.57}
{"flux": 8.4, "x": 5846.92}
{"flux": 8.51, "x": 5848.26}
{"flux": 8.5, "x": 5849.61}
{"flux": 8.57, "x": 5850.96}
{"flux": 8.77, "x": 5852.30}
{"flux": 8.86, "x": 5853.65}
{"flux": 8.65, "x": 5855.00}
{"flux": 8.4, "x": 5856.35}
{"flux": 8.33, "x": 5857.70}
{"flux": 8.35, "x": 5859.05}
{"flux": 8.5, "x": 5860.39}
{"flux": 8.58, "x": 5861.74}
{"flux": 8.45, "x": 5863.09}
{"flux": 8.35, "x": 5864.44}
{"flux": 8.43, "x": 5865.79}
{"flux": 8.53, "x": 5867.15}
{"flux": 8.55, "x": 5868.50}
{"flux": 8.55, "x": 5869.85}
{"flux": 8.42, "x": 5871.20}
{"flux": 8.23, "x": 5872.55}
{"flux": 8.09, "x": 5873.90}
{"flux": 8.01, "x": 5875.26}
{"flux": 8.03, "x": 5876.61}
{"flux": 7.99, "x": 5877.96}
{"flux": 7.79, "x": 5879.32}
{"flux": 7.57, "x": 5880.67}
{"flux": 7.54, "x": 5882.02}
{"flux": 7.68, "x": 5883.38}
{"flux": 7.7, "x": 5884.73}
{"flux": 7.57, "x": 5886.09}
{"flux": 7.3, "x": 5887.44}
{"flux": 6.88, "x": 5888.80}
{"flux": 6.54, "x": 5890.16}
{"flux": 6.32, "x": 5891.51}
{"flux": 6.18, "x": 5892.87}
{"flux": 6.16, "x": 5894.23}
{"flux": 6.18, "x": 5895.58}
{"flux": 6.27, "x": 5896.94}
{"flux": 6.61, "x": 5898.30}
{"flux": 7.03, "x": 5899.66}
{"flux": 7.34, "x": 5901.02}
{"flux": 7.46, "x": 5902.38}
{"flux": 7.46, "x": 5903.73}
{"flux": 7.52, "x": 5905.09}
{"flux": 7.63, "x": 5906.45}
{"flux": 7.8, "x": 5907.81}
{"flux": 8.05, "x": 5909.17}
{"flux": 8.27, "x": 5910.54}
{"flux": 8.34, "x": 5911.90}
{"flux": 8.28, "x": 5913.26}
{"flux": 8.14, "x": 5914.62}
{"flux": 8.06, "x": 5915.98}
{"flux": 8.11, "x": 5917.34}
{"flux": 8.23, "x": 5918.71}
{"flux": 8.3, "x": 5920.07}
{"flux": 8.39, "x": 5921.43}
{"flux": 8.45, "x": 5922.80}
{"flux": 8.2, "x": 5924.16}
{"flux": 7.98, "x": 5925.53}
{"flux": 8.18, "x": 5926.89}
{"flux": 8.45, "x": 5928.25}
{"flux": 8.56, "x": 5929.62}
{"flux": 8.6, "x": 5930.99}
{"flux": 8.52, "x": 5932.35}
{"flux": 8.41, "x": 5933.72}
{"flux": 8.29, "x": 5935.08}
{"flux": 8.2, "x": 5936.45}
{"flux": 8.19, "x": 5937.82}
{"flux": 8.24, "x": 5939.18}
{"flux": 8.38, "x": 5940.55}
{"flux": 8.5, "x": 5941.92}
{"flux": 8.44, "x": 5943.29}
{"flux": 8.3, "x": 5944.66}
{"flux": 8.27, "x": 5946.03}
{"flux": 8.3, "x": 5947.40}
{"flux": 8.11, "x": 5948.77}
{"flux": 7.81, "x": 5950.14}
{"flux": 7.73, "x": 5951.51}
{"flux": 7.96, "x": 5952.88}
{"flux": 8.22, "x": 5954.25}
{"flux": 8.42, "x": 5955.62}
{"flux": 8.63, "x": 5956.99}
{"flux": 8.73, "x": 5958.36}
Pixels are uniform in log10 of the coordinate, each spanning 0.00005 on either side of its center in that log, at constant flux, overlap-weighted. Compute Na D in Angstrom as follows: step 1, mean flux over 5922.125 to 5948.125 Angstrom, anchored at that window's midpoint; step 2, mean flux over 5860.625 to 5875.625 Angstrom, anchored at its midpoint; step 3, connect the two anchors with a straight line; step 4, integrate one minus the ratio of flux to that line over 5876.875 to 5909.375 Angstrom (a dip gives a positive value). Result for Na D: 4.6 Angstrom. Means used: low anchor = 8.39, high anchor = 8.34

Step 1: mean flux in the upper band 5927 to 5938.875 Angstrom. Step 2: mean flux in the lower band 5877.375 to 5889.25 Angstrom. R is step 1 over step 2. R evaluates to 1.1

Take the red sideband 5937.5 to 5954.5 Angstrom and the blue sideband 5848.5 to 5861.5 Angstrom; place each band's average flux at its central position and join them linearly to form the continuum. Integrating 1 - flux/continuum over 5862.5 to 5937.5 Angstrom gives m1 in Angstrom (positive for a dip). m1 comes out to 4.88 Angstrom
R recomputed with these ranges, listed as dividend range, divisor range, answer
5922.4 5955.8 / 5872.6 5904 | 1.14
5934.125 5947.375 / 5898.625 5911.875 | 1.09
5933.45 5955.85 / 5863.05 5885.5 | 1.01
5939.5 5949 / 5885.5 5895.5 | 1.25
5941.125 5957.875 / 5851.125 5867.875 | 0.97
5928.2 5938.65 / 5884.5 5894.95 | 1.24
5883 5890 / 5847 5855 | 0.85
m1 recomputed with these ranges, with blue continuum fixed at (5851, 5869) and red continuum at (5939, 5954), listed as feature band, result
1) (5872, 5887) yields 1.10 Angstrom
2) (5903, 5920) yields 0.65 Angstrom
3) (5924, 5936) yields -0.16 Angstrom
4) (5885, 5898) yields 2.73 Angstrom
